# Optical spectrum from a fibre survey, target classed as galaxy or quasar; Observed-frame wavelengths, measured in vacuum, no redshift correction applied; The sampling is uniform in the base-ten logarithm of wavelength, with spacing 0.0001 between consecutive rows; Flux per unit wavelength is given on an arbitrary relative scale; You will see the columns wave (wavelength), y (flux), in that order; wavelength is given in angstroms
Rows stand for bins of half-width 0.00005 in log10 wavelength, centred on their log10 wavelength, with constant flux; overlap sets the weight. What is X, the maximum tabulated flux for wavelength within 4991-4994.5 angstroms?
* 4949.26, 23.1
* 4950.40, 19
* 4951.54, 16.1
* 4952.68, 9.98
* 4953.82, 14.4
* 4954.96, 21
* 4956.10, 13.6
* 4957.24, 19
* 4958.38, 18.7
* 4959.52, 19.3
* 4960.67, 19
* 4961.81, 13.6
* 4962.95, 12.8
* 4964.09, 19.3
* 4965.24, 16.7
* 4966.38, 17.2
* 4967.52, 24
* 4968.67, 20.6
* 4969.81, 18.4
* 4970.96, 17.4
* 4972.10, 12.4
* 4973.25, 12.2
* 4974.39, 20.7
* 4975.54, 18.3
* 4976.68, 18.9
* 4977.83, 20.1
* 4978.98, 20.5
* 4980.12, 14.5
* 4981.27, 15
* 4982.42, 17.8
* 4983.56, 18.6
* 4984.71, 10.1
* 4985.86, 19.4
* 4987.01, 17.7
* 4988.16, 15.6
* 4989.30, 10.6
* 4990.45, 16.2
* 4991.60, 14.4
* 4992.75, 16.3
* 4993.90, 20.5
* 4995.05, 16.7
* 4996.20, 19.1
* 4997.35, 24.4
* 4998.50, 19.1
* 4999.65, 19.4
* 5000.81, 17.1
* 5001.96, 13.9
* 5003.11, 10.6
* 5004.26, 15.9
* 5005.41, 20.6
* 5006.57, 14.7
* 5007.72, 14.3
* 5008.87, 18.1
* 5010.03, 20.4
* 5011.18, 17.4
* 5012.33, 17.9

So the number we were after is 20.5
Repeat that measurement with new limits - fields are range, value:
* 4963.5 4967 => 19.3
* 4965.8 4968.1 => 24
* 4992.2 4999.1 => 24.4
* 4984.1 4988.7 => 19.4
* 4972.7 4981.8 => 20.7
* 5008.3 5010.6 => 20.4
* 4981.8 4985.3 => 18.6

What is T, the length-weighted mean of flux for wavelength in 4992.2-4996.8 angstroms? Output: 18.2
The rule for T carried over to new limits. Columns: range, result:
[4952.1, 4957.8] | 15.6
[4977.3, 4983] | 17.6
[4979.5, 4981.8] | 14.9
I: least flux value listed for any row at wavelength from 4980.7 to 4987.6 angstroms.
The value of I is 10.1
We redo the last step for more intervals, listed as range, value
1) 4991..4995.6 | 14.4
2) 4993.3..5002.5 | 13.9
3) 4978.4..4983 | 14.5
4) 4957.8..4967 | 12.8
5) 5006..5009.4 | 14.3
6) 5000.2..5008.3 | 10.6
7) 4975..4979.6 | 18.3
